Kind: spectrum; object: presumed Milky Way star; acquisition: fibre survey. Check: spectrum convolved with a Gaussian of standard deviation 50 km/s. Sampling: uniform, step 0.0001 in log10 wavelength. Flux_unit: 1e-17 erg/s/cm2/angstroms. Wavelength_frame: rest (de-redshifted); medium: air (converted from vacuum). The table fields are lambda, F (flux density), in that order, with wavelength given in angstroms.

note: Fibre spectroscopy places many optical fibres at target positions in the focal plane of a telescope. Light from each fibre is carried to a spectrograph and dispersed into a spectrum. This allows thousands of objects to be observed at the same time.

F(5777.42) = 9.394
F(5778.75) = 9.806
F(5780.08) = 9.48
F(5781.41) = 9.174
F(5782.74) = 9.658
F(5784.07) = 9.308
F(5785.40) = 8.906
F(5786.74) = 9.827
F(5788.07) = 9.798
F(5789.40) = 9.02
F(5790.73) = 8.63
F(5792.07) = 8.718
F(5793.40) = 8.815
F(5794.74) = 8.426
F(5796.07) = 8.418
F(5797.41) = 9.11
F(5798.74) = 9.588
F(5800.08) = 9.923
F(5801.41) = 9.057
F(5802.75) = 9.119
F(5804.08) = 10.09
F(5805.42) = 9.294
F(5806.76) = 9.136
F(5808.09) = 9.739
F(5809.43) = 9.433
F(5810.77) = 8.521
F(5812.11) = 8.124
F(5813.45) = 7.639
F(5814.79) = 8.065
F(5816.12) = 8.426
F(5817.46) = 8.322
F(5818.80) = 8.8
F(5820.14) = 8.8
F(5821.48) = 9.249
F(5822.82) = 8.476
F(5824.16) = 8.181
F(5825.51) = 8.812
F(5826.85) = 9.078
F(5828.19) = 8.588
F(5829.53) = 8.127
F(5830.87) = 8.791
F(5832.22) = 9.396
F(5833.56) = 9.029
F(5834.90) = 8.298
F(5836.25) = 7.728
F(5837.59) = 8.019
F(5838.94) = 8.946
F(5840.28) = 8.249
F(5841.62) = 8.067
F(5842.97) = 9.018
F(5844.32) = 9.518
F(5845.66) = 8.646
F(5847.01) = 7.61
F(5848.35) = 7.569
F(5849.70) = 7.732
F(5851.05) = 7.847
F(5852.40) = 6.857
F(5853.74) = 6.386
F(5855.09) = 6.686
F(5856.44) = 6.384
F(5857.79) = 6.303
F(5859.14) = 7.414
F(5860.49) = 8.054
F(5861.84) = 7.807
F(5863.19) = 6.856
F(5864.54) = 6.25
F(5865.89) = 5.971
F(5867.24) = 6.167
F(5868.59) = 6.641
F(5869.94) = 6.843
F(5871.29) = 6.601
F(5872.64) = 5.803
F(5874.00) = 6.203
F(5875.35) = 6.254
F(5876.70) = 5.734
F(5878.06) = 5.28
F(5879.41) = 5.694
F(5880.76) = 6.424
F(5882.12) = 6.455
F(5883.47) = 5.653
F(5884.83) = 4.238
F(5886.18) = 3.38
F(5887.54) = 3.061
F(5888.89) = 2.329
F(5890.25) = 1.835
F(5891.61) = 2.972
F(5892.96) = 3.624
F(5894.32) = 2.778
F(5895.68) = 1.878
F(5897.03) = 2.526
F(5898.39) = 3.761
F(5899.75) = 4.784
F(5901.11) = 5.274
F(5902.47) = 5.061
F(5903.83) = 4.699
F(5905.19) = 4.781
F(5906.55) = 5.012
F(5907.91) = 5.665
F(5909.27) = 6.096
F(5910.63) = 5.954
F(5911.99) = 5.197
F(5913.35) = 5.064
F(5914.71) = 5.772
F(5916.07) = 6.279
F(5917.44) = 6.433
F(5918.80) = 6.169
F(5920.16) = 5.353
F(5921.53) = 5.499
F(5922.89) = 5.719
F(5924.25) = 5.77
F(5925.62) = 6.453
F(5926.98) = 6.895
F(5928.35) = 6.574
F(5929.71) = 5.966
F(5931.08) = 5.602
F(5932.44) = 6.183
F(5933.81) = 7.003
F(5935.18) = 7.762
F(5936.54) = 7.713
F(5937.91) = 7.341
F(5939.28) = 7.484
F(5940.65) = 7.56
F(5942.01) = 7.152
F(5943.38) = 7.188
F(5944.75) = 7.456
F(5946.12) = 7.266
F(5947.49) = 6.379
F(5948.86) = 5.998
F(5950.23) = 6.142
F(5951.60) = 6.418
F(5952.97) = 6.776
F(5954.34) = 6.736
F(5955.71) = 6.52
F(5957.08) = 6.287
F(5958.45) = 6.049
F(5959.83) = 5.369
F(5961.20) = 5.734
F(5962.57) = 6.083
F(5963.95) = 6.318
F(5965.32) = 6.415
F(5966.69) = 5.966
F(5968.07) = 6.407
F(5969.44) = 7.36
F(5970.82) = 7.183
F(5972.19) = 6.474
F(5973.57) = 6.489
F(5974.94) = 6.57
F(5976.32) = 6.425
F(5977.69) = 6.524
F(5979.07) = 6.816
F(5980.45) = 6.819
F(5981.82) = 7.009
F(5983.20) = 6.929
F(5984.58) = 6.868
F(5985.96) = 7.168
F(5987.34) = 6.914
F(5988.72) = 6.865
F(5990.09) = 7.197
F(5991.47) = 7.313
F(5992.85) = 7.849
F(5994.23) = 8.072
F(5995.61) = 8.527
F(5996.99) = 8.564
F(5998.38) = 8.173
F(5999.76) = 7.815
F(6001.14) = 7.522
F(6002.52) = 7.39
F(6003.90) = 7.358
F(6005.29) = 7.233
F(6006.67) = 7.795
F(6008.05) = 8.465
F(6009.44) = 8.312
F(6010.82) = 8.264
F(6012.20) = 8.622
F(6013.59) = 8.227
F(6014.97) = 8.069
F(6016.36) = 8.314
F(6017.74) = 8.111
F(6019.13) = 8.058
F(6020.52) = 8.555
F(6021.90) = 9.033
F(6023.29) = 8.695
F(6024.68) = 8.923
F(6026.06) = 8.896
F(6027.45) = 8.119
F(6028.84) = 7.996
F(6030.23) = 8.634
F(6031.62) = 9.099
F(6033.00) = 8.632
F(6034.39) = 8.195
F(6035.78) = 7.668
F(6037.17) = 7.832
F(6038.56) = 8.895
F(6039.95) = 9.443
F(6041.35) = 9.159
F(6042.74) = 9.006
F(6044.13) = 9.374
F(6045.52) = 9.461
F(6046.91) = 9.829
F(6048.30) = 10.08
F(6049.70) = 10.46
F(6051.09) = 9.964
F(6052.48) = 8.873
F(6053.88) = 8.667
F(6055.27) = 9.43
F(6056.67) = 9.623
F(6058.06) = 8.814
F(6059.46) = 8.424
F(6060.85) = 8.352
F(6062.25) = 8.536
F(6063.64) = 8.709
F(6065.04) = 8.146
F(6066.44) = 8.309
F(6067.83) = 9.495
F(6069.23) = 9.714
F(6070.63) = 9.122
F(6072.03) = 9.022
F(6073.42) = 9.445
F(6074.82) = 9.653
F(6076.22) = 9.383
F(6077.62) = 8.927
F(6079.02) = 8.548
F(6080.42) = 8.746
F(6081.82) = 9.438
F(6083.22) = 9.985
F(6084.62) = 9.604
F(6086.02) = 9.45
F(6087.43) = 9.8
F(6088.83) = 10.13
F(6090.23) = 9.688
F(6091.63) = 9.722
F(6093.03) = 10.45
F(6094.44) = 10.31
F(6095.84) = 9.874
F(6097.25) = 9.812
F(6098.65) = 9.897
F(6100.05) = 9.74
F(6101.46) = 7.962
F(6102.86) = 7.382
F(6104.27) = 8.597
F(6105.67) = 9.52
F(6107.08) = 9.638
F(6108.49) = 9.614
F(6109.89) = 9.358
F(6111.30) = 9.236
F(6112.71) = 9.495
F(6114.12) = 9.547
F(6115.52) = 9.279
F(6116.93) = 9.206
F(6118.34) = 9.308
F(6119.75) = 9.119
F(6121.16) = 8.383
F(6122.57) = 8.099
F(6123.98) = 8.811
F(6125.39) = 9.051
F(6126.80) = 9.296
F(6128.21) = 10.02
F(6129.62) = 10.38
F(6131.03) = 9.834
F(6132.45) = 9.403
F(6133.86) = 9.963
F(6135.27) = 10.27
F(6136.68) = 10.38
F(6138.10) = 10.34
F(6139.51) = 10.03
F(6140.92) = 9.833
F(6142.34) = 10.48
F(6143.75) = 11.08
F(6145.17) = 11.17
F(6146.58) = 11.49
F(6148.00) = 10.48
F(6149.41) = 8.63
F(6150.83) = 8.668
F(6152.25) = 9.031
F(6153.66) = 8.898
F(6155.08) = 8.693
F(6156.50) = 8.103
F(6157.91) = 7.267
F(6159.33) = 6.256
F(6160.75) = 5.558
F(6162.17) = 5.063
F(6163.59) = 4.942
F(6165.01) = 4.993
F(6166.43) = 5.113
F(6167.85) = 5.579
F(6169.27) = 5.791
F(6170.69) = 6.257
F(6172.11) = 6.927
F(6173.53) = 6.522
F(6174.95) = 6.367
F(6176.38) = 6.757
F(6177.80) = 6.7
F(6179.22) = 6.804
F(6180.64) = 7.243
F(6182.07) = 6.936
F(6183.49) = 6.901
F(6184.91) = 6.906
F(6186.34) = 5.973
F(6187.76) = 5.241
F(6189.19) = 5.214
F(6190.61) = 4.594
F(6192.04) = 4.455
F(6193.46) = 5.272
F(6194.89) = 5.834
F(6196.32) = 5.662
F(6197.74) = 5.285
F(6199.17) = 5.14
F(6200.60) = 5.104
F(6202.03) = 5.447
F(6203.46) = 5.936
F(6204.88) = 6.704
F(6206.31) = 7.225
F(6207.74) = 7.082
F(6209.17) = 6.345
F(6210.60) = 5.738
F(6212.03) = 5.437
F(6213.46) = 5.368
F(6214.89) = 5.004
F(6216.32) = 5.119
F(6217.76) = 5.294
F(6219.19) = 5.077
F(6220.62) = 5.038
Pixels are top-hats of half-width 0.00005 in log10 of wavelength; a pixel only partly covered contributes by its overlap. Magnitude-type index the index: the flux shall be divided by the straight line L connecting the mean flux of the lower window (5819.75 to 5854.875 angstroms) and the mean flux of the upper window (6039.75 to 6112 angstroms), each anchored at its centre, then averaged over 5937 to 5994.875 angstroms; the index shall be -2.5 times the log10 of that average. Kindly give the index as 0.29 mag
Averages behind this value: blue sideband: 8.32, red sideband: 9.3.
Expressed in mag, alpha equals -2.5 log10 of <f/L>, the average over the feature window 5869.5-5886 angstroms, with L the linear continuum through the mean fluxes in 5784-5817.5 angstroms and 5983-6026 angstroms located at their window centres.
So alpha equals 0.42 mag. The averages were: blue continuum 8.99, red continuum 7.94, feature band 5.84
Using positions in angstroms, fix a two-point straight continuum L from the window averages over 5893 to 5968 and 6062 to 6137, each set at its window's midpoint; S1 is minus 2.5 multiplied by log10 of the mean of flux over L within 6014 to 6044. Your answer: -0.084 mag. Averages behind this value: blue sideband 5.92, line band 8.55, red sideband 9.35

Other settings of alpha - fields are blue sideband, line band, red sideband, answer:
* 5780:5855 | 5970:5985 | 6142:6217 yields 0.16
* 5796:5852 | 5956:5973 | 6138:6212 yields 0.26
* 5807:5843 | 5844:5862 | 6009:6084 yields 0.16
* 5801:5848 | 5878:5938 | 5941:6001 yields 0.42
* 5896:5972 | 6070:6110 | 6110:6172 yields -0.17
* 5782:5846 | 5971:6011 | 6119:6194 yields 0.13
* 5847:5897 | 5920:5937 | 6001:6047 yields 0.06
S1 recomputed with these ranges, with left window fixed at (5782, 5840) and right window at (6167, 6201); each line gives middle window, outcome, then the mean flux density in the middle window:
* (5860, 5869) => 0.24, 6.8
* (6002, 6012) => -0.08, 7.88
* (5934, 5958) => 0.13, 6.94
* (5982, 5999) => -0.01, 7.51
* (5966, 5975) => 0.15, 6.64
